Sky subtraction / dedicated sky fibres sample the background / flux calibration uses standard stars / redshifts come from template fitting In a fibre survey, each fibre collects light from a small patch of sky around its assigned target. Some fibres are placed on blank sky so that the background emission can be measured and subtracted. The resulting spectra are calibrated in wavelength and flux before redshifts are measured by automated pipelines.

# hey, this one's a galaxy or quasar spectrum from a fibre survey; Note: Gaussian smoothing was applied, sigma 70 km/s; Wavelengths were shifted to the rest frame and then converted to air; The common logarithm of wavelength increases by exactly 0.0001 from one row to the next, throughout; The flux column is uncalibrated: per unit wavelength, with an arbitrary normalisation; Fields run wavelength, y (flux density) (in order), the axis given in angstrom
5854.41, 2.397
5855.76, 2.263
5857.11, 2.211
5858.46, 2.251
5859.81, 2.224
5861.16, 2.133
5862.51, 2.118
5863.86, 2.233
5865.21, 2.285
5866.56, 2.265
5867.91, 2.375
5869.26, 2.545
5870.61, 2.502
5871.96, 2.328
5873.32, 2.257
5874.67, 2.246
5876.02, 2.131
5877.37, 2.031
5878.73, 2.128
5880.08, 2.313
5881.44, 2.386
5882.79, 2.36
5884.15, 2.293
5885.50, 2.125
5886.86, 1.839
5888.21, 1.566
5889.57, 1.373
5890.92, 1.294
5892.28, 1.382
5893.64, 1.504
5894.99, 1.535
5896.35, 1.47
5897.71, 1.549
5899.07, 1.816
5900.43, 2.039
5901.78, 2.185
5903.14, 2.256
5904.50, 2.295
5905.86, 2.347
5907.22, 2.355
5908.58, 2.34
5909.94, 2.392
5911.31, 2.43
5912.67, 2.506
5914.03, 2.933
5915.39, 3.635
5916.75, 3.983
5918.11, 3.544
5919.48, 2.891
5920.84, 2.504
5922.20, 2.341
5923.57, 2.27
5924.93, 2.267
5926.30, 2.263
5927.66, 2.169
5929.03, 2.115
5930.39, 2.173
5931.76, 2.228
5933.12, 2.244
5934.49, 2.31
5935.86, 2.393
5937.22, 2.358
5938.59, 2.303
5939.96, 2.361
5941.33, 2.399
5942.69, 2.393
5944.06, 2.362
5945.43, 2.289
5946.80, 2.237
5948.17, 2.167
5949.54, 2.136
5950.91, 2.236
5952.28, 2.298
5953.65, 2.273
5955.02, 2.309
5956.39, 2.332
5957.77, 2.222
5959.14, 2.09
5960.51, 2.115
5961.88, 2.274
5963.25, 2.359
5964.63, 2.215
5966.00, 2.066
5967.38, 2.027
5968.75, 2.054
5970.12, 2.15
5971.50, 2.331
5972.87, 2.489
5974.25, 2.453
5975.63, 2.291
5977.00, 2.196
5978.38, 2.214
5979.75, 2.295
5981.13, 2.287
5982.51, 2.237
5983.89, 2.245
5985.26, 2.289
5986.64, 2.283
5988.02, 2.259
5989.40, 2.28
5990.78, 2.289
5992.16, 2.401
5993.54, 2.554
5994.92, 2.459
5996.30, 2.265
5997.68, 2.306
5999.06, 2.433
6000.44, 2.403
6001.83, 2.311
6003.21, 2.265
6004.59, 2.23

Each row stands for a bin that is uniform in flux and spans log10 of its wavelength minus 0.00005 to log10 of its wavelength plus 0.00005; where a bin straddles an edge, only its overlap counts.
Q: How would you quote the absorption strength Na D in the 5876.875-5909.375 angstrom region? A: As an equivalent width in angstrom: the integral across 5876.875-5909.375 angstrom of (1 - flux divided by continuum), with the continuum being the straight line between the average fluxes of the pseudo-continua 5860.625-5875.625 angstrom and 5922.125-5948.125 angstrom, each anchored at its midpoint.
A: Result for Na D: 4.9 angstrom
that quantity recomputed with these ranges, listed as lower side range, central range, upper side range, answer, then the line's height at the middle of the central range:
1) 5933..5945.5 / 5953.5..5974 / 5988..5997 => 1.15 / 2.36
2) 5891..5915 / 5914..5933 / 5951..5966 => -4.53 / 2.14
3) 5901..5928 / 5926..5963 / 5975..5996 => 3.17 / 2.47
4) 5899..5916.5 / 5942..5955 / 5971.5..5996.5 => 0.71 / 2.4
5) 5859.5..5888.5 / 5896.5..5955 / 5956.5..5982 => -4.17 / 2.23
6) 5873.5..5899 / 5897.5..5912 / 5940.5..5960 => -1.59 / 1.98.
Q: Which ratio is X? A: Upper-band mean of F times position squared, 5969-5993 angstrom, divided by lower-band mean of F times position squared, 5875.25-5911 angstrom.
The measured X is 1.19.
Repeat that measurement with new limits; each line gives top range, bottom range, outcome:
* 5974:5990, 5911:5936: 0.89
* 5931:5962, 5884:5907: 1.27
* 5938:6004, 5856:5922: 1.04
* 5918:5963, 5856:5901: 1.16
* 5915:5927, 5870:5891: 1.37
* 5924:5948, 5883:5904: 1.31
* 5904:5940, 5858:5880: 1.14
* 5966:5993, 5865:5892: 1.11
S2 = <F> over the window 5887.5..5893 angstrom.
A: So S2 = 1.41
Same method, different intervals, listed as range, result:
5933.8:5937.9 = 2.35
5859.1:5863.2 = 2.16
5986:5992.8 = 2.3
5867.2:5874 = 2.4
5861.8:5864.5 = 2.17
